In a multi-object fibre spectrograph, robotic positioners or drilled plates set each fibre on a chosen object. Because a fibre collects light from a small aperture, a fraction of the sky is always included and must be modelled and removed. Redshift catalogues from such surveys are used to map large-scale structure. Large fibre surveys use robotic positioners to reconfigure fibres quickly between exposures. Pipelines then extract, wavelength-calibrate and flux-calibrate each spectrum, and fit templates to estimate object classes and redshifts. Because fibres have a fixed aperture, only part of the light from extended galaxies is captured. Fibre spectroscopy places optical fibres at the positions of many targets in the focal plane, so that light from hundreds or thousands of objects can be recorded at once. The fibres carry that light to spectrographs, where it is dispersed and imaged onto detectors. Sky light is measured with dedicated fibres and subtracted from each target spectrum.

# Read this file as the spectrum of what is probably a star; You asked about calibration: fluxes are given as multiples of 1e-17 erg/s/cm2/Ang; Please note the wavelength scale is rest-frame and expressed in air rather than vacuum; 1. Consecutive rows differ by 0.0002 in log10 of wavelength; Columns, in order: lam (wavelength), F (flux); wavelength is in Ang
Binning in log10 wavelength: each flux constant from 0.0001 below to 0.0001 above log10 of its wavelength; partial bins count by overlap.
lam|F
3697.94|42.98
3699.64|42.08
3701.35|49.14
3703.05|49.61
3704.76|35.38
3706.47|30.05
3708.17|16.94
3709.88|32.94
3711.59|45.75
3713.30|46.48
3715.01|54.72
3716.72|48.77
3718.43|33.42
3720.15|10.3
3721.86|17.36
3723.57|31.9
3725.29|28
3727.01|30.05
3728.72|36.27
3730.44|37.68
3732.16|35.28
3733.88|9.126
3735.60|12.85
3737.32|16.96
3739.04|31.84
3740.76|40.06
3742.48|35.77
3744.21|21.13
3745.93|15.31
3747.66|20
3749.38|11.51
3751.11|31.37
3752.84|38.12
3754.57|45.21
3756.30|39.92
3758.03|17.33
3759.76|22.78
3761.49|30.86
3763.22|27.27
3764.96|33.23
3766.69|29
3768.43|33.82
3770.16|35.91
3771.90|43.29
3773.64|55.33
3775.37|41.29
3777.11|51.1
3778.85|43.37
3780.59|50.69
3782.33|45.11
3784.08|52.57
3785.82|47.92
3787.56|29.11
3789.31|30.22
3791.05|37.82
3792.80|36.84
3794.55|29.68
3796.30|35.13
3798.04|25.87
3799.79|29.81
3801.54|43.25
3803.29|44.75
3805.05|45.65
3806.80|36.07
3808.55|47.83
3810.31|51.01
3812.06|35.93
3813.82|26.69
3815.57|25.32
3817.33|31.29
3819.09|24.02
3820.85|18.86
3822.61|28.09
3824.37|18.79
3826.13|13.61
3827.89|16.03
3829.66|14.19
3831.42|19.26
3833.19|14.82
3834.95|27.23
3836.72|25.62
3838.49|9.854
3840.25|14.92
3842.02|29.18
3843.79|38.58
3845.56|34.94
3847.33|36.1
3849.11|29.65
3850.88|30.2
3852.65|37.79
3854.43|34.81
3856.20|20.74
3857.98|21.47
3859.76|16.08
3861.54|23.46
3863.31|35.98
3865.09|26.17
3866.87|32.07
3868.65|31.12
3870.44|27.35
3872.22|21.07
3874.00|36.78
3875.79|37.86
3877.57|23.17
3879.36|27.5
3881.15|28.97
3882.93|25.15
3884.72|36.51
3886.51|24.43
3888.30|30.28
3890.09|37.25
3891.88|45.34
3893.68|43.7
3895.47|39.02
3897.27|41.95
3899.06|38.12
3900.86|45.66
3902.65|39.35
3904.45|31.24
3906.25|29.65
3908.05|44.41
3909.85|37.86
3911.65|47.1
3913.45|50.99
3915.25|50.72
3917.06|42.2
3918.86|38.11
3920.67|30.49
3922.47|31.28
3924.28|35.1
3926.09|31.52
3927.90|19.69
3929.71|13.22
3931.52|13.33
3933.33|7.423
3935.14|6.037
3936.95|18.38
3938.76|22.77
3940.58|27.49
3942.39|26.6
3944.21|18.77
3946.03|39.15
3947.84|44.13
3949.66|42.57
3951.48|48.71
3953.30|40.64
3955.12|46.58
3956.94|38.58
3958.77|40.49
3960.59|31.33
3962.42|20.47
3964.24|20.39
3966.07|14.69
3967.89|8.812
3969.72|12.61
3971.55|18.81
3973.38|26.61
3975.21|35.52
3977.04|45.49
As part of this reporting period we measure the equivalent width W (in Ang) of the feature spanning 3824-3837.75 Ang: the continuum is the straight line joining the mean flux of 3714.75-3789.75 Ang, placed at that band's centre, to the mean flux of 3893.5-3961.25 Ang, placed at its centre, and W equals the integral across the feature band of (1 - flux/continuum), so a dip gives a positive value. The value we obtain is 6.1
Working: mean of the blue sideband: 32.9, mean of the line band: 18.6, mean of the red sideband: 34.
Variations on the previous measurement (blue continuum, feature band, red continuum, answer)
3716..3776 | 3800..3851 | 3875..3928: 6.8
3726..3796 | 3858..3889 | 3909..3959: 4.2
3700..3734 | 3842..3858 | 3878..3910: 1.5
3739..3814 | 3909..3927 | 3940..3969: -3.8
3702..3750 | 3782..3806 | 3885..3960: -5.0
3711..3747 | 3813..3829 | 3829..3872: 2.9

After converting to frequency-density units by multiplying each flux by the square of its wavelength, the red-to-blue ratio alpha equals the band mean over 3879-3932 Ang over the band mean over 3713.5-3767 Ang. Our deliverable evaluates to 1.3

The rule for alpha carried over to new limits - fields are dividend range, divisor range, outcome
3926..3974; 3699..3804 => 0.84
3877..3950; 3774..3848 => 1.05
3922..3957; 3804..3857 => 1.07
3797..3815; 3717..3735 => 1.46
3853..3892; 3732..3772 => 1.11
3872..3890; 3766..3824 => 0.83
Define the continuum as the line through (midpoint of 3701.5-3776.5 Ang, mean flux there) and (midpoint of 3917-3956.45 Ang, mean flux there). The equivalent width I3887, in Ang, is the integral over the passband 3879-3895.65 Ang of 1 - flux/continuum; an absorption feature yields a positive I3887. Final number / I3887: -2.2 Ang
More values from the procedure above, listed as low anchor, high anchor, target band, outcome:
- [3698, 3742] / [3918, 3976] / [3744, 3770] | 3.2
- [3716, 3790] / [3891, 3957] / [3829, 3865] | 8.2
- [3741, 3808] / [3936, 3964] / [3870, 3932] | -0.7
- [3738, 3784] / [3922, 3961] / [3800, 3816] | -3.1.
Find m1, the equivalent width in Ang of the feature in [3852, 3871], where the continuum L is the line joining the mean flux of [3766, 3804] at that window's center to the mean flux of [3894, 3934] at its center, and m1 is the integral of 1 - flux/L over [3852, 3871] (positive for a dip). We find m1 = 4.6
